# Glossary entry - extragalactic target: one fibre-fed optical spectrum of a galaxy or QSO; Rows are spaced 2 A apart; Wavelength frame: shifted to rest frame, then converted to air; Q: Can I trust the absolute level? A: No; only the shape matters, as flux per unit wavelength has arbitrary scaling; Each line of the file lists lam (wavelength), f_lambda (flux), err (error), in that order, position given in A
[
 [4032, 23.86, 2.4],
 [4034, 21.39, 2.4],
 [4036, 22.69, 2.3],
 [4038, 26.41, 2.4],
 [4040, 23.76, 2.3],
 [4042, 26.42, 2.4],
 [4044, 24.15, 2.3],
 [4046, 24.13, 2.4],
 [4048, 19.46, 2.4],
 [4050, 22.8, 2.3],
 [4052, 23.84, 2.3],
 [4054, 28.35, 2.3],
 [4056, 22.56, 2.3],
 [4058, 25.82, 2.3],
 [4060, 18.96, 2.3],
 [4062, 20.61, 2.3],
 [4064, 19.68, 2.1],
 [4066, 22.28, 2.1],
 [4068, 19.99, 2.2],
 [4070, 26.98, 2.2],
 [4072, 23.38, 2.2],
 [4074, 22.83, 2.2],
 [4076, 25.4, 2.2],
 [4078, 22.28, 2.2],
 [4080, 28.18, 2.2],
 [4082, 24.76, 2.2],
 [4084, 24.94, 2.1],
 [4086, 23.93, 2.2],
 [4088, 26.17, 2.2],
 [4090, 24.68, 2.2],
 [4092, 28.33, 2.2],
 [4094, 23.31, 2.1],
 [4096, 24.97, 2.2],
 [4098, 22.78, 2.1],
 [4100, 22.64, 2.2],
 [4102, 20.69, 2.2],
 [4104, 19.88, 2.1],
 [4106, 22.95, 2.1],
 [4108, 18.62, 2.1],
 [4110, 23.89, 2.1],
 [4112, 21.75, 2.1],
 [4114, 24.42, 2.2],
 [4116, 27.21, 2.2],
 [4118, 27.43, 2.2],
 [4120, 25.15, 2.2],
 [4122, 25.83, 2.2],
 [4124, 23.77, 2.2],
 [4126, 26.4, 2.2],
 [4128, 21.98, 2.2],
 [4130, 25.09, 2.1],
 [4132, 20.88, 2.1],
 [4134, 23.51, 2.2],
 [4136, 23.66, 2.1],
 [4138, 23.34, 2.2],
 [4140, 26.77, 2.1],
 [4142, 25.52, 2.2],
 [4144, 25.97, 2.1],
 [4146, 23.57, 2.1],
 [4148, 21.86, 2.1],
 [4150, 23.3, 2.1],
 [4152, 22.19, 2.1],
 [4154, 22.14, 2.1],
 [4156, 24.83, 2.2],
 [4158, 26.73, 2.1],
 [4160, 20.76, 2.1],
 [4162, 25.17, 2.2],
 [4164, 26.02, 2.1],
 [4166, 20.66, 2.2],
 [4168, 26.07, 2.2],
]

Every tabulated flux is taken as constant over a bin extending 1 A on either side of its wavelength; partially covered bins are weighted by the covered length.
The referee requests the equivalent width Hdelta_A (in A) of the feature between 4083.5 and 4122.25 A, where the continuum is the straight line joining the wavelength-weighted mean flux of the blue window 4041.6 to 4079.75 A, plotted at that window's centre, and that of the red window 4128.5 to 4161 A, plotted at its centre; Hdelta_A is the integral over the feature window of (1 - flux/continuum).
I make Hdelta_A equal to -0.8 A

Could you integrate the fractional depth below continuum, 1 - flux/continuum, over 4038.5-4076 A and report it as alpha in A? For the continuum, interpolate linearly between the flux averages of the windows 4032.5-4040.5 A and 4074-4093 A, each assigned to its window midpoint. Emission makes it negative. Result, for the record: 1.7 A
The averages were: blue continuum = 23.6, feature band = 23.2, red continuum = 25.3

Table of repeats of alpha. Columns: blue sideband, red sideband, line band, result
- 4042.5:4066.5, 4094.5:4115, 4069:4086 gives -1.7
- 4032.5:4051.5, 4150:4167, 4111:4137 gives -1.0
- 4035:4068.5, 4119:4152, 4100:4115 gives 1.2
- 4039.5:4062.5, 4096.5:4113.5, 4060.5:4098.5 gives -2.3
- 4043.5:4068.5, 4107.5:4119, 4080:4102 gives -1.1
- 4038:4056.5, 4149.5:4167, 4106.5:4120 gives -0.1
